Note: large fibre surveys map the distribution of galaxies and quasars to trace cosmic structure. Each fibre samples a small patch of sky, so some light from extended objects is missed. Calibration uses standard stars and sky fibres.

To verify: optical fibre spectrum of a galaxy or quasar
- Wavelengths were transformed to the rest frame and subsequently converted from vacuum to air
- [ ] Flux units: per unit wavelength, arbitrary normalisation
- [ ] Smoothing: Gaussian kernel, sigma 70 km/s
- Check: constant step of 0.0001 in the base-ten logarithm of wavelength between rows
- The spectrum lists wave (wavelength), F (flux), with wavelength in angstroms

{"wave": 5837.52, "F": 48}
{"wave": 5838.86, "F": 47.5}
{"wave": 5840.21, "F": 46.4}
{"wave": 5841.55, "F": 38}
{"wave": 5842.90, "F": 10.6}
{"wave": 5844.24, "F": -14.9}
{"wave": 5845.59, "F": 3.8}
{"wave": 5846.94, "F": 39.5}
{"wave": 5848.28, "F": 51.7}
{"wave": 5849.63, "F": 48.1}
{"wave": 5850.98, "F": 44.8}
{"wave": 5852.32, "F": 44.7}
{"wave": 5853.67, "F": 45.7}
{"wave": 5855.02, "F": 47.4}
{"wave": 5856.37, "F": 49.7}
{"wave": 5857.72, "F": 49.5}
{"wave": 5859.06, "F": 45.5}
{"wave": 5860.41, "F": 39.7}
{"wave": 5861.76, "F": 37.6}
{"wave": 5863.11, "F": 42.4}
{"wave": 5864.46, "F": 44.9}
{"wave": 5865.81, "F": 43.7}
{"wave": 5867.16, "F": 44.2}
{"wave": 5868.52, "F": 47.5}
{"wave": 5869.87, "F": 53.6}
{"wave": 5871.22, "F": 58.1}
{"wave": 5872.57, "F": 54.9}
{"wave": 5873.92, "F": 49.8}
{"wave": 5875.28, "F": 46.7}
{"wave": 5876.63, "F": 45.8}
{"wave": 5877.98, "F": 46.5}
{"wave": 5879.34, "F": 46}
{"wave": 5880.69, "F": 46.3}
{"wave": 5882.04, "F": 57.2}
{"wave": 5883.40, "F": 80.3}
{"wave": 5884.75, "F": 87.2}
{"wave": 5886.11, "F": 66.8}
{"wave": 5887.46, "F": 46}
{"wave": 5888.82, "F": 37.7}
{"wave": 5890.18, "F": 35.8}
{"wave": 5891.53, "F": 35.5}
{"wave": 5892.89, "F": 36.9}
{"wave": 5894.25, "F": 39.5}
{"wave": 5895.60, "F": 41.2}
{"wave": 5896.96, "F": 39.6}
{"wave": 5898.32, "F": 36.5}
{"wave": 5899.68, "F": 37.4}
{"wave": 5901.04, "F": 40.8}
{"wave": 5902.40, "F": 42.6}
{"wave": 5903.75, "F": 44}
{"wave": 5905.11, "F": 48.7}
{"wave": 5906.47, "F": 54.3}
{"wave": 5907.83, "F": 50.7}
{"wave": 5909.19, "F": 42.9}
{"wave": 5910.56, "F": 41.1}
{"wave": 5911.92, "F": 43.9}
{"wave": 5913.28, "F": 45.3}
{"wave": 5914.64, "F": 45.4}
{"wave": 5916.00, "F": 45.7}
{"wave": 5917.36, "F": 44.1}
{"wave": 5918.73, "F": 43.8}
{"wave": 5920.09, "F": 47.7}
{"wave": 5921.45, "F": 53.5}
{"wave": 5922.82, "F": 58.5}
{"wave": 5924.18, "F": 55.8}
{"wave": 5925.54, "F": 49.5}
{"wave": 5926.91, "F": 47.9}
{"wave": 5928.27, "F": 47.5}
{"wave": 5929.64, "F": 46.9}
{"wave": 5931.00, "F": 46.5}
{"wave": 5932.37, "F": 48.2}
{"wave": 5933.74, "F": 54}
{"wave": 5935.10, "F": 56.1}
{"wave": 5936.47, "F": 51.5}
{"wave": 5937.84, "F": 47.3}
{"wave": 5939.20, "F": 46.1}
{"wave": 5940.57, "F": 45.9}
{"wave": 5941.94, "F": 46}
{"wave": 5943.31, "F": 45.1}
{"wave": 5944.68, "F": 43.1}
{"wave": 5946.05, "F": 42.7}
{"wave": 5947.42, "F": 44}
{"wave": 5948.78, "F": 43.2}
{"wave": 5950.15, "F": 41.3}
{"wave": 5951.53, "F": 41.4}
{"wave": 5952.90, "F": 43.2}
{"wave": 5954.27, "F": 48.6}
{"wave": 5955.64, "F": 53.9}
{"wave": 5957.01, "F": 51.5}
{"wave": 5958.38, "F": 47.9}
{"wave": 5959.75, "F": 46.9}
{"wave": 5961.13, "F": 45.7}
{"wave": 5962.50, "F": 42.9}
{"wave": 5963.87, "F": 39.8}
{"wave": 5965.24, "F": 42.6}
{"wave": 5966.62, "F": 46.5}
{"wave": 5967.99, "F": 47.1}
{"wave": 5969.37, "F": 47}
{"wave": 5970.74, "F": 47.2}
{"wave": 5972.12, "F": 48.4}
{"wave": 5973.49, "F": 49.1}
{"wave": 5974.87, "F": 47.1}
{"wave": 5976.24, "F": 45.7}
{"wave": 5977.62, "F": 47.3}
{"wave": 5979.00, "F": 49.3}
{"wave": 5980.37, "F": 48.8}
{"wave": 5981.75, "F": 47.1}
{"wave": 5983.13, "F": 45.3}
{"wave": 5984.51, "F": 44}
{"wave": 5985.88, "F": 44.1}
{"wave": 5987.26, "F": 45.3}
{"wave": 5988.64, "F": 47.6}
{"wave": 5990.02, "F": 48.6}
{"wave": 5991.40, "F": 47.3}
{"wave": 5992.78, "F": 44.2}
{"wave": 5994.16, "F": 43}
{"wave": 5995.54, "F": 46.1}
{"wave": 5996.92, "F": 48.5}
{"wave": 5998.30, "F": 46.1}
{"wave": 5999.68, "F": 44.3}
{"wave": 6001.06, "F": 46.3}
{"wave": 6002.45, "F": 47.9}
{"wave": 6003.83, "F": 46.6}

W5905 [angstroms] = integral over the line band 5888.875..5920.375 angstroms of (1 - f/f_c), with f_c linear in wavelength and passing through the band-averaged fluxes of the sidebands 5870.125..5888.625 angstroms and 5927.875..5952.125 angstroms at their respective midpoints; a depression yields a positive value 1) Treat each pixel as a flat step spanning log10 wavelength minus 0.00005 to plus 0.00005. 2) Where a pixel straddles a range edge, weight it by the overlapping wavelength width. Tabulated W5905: 5.6 angstroms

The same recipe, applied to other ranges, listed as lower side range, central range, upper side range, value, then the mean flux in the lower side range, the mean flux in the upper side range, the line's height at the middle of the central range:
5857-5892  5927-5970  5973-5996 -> 0.9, 49.7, 46.4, 47.5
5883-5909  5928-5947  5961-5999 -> -0.4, 47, 46.1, 46.6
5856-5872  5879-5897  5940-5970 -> -1.6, 46.4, 45.3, 46.1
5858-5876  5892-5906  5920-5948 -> 2.0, 46.9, 48.8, 47.8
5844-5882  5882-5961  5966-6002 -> -3.8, 43.9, 46.6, 45.2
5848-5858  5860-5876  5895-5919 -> -0.2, 47.4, 43.8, 46.4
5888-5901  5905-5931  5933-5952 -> -3.7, 38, 46.3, 42.1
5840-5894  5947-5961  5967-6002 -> 0.0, 44.5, 46.6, 46.1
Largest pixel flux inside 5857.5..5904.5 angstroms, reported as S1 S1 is 87.2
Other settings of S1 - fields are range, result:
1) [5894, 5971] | 58.5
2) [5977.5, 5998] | 49.3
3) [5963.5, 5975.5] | 49.1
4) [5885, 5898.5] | 66.8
